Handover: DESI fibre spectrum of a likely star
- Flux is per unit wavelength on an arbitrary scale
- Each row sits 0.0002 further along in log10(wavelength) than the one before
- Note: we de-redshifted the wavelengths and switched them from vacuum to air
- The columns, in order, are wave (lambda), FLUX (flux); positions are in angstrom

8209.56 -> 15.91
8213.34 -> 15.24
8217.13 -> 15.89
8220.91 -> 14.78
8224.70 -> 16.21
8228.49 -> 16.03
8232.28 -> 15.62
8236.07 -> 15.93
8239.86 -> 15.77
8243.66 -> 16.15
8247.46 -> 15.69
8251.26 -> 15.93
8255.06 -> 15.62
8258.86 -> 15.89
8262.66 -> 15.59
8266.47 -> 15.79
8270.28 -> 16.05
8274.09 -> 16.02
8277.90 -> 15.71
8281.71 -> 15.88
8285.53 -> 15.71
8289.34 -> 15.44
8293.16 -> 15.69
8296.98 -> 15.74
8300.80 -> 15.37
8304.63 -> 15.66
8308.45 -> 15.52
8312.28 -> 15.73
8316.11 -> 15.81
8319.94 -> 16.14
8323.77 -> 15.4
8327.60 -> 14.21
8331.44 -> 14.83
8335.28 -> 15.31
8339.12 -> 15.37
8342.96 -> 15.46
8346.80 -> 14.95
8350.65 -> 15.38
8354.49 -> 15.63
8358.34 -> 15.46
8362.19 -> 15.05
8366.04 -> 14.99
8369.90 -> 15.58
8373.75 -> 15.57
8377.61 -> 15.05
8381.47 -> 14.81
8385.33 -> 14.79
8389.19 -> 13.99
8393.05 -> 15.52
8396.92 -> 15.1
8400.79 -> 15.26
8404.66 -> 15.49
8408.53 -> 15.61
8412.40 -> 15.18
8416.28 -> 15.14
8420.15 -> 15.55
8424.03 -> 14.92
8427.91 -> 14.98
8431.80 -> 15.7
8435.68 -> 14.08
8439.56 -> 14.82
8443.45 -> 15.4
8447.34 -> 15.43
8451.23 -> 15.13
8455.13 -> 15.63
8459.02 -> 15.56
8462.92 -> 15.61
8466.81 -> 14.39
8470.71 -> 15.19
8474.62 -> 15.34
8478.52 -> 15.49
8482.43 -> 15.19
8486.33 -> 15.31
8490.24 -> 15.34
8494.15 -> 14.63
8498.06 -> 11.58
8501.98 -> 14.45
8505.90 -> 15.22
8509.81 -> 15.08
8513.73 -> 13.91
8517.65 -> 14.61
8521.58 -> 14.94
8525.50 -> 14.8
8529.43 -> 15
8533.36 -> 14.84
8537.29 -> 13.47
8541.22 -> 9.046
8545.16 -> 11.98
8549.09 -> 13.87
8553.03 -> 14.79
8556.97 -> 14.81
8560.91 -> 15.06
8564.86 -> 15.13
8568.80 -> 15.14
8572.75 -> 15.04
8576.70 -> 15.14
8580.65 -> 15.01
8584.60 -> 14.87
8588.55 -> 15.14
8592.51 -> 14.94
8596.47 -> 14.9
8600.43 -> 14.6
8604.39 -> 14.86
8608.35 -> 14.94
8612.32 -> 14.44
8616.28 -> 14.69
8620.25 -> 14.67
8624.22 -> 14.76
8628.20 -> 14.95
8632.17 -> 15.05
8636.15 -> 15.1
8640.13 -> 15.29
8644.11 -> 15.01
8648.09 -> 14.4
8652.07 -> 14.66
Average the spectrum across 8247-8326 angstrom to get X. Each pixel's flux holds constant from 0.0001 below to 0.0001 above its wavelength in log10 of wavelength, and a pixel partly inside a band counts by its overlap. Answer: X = 15.7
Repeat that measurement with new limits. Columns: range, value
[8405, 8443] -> 15.1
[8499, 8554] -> 13.9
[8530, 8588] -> 14.2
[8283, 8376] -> 15.4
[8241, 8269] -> 15.8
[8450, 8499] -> 15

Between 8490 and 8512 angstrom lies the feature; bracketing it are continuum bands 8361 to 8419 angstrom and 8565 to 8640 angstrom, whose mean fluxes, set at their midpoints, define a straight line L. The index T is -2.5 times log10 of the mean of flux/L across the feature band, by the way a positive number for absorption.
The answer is 0.05 mag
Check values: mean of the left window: 15.1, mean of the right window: 14.9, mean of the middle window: 14.3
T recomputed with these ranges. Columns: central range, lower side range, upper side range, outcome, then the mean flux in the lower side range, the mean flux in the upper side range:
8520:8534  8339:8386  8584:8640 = 0.01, 15.2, 14.9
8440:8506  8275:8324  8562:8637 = 0.02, 15.7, 14.9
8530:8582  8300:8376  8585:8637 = 0.06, 15.4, 14.8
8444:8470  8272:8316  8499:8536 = -0.03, 15.7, 14.6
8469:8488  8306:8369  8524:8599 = -0.04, 15.3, 14.4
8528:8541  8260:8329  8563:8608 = 0.11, 15.7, 15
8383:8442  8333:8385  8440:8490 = 0.01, 15.3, 15.3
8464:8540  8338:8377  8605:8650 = 0.03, 15.3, 14.8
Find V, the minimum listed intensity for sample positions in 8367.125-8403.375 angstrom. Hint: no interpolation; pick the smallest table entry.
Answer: 13.99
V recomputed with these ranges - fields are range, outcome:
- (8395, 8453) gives 14.08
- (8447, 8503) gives 11.58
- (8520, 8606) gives 9.046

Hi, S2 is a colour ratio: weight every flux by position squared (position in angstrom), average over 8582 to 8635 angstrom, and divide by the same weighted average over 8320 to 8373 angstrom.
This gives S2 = 1.0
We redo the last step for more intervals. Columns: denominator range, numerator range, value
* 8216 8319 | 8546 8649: 1.02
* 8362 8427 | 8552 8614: 1.03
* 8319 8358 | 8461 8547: 0.98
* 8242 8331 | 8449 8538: 0.99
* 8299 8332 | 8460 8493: 1.03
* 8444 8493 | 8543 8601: 0.98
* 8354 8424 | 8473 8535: 1.00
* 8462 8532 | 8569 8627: 1.03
